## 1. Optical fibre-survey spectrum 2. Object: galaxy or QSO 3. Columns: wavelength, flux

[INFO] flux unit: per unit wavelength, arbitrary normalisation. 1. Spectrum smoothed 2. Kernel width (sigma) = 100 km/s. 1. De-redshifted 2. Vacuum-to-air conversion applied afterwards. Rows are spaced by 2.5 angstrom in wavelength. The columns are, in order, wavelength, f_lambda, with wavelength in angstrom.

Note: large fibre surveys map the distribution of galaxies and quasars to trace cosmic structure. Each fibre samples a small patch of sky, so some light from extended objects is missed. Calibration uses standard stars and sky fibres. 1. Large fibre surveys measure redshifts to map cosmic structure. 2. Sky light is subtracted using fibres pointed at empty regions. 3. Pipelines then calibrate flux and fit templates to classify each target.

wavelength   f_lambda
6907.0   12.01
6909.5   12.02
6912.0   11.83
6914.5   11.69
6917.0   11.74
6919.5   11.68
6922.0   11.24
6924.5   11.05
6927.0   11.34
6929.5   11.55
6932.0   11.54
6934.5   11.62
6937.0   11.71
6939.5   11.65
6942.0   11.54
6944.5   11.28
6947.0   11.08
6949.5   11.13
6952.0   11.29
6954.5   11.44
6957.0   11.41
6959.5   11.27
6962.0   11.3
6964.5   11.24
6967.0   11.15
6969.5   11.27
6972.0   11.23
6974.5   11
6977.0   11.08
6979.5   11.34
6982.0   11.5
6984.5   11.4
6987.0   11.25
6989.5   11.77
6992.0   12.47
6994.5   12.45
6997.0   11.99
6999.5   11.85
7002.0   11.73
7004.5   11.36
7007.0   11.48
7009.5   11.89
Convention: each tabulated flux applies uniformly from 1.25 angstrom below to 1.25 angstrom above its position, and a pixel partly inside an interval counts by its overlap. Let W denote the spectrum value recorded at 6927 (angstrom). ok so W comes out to 11.34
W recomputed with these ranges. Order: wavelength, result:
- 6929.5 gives 11.55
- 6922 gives 11.24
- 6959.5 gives 11.27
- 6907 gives 12.01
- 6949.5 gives 11.13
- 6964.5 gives 11.24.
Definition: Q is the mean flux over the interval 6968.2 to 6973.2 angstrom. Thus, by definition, 11.2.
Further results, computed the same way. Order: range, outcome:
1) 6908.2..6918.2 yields 11.8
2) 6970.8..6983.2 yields 11.2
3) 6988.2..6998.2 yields 12.2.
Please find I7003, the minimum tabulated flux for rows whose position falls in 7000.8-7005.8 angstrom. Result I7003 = 11.36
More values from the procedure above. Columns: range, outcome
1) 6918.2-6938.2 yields 11.05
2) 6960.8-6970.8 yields 11.15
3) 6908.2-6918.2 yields 11.69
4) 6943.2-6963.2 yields 11.08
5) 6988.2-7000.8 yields 11.77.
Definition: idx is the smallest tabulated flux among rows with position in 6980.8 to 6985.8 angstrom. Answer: 11.4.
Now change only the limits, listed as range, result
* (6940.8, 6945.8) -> 11.28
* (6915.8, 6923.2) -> 11.24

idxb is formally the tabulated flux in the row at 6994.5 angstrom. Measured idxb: 12.45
